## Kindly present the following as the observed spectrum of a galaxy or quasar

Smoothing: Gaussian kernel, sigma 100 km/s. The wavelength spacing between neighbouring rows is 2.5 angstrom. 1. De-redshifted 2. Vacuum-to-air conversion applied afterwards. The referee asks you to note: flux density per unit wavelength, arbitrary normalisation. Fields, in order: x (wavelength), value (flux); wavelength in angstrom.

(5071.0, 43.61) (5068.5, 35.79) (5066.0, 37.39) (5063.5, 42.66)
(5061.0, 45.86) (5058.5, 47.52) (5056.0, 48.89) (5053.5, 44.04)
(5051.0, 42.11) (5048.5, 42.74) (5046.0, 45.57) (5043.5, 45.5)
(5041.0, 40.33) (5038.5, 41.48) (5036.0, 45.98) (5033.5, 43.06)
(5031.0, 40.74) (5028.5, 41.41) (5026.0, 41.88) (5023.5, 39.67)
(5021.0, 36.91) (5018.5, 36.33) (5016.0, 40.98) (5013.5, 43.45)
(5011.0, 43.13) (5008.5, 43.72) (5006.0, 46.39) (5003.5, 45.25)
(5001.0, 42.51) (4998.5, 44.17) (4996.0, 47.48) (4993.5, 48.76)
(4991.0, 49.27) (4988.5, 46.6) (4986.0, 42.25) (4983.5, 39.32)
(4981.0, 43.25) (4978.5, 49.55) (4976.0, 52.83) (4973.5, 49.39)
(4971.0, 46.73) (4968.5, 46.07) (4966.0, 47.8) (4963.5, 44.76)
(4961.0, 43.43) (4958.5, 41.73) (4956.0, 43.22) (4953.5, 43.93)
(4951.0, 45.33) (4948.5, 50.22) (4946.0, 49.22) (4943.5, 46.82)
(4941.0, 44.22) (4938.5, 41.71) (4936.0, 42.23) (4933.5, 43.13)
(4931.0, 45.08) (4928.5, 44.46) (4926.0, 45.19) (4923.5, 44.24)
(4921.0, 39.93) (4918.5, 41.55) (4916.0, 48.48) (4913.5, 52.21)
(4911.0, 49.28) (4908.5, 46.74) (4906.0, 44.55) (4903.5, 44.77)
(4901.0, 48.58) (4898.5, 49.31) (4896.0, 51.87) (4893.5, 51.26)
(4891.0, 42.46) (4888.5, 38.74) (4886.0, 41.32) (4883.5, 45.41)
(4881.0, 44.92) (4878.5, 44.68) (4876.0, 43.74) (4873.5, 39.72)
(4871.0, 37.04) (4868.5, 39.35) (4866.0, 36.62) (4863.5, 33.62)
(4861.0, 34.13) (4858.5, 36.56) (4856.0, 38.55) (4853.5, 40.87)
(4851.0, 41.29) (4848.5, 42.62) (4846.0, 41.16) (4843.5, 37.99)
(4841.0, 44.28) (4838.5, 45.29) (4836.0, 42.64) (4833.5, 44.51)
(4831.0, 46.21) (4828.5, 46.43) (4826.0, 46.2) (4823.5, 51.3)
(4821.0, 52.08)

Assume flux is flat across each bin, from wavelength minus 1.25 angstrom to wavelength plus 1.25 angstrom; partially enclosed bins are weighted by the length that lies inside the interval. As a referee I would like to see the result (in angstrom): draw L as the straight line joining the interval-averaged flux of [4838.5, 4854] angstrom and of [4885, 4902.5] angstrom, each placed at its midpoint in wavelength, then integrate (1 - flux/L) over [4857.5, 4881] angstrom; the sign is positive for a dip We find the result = 2.8 angstrom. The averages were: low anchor 41.7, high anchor 46.3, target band 38.8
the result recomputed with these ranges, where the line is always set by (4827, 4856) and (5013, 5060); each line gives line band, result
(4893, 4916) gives -3.2 angstrom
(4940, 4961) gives -1.4 angstrom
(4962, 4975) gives -1.3 angstrom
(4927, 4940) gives -0.2 angstrom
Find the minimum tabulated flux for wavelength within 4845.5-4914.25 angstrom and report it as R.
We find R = 33.62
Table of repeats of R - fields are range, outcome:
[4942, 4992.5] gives 39.32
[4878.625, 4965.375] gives 38.74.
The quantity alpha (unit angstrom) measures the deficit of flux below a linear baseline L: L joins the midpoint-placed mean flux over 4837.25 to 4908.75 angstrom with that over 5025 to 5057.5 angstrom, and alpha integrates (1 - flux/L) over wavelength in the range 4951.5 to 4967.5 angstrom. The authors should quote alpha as -0.5 angstrom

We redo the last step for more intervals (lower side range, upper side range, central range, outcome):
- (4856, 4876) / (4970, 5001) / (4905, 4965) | -3.6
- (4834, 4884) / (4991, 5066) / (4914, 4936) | -1.3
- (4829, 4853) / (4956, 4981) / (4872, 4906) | -0.6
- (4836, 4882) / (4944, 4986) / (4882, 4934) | -3.5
